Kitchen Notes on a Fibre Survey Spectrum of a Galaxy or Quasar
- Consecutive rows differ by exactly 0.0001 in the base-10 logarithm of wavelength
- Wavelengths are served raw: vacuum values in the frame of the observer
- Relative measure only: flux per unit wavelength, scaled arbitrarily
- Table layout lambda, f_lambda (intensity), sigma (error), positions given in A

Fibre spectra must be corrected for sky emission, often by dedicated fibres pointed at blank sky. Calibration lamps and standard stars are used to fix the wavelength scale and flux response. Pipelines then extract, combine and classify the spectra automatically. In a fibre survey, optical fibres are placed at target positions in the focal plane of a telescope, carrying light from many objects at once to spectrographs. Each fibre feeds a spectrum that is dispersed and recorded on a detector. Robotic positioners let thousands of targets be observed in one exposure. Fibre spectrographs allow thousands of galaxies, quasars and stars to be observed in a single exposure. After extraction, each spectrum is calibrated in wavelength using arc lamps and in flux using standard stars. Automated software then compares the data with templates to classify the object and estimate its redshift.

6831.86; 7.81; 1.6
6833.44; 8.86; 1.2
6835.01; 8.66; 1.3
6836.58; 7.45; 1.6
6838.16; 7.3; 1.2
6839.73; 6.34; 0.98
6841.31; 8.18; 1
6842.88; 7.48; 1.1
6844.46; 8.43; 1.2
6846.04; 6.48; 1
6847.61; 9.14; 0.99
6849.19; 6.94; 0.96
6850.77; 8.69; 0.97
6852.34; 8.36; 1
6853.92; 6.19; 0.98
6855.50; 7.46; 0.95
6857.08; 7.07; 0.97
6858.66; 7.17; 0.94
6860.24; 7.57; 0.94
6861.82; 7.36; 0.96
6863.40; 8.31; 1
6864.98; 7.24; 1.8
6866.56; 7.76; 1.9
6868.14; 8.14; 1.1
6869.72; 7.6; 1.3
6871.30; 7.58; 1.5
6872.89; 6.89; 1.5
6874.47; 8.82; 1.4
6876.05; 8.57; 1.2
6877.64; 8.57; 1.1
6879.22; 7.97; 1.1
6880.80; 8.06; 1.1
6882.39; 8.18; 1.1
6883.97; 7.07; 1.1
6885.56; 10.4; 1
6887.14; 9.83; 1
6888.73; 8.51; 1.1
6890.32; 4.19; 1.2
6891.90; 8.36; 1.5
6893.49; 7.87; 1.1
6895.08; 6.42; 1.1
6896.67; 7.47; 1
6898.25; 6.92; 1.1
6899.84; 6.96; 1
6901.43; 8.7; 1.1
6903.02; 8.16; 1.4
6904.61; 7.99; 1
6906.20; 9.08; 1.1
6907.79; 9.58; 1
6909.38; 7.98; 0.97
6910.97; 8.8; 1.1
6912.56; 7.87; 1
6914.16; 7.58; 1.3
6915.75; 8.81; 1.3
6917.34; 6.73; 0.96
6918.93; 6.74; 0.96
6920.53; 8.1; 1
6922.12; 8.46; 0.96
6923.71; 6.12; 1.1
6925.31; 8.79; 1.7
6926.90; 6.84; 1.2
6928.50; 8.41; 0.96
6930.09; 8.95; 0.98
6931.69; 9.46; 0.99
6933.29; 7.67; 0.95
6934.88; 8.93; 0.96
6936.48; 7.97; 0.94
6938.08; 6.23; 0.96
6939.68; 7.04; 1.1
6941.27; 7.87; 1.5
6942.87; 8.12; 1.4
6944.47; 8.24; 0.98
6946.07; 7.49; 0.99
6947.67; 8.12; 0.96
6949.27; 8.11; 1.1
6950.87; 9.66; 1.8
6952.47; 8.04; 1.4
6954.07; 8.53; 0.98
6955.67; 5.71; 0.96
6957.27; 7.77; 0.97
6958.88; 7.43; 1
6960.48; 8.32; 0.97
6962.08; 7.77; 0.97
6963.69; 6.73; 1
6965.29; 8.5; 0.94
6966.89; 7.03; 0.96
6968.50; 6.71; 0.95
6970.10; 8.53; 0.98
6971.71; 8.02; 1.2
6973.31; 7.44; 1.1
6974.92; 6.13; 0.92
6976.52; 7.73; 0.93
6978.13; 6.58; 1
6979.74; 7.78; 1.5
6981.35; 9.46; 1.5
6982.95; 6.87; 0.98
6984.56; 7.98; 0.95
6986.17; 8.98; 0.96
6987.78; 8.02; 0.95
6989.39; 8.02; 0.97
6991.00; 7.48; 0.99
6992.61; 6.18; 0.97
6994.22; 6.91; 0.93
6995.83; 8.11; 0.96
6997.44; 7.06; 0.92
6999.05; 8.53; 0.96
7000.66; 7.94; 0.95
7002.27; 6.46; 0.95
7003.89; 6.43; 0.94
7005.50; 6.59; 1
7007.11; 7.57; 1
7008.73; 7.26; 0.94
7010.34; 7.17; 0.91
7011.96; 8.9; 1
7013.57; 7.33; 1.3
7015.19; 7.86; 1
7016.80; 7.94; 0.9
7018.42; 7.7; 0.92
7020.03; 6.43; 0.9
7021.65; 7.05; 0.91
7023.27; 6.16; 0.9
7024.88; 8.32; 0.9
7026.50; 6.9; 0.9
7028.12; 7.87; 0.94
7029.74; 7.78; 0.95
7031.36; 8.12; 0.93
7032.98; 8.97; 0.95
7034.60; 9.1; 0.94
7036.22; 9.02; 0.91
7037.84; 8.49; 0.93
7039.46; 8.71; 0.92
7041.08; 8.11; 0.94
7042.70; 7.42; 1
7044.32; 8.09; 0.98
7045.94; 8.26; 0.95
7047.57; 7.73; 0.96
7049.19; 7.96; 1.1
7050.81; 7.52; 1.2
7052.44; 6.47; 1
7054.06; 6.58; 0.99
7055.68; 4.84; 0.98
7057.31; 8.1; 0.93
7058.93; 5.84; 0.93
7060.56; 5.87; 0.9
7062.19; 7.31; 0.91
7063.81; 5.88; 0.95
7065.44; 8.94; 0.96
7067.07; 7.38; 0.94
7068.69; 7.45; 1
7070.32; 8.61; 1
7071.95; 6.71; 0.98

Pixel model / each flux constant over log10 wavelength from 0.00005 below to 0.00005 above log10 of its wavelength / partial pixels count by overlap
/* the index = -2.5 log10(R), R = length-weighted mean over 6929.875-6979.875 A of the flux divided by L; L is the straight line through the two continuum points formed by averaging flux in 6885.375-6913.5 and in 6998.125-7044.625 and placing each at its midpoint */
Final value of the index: 0.02 mag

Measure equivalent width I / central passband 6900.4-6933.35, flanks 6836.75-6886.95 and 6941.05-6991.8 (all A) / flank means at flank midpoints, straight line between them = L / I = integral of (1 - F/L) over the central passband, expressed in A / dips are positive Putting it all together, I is -1.4 A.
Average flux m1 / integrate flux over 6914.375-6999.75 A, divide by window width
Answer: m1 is 7.76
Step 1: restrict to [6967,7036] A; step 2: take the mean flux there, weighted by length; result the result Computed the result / 7.59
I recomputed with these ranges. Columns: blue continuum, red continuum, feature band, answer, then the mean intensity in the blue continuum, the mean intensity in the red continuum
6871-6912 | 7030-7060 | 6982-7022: 1.7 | 8.04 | 7.72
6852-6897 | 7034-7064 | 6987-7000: 0.0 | 7.75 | 7.46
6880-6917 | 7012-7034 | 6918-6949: 0.2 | 8.02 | 7.63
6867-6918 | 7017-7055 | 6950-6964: 0.1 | 7.99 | 7.77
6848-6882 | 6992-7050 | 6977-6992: -0.4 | 7.75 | 7.68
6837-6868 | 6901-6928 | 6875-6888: -1.4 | 7.56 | 8.01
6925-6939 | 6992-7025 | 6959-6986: 0.2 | 8.1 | 7.32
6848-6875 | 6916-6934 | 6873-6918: -1.7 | 7.61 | 7.87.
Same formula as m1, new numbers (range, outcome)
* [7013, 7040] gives 7.86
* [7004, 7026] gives 7.37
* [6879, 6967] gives 7.91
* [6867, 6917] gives 8.02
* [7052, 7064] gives 6.39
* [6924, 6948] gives 7.96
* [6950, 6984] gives 7.66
